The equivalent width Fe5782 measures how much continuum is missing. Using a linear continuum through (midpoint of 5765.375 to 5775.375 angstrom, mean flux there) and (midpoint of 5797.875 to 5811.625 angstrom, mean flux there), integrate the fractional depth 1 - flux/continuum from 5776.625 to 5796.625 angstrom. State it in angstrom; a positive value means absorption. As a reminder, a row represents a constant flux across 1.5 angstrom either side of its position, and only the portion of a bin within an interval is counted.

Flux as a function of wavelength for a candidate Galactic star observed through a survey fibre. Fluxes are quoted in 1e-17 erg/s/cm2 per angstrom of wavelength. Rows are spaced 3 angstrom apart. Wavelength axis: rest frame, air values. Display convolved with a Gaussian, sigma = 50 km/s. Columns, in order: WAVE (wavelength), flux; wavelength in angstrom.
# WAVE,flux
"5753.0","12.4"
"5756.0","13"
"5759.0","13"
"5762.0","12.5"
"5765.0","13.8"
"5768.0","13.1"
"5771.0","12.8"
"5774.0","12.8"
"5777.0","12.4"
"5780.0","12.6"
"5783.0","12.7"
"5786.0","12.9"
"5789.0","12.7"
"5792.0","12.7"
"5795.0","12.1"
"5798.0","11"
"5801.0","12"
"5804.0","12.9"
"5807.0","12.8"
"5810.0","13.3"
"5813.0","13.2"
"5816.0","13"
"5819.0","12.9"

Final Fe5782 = 0.3 angstrom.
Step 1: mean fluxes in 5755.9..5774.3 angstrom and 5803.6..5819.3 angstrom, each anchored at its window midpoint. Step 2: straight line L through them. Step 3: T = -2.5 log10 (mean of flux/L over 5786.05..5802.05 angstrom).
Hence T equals 0.07 mag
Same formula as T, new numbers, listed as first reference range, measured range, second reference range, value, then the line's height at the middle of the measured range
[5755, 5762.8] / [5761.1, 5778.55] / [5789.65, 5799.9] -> -0.027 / 12.6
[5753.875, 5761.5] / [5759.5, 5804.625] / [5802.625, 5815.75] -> 0.030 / 13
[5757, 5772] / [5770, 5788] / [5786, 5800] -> -0.007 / 12.6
